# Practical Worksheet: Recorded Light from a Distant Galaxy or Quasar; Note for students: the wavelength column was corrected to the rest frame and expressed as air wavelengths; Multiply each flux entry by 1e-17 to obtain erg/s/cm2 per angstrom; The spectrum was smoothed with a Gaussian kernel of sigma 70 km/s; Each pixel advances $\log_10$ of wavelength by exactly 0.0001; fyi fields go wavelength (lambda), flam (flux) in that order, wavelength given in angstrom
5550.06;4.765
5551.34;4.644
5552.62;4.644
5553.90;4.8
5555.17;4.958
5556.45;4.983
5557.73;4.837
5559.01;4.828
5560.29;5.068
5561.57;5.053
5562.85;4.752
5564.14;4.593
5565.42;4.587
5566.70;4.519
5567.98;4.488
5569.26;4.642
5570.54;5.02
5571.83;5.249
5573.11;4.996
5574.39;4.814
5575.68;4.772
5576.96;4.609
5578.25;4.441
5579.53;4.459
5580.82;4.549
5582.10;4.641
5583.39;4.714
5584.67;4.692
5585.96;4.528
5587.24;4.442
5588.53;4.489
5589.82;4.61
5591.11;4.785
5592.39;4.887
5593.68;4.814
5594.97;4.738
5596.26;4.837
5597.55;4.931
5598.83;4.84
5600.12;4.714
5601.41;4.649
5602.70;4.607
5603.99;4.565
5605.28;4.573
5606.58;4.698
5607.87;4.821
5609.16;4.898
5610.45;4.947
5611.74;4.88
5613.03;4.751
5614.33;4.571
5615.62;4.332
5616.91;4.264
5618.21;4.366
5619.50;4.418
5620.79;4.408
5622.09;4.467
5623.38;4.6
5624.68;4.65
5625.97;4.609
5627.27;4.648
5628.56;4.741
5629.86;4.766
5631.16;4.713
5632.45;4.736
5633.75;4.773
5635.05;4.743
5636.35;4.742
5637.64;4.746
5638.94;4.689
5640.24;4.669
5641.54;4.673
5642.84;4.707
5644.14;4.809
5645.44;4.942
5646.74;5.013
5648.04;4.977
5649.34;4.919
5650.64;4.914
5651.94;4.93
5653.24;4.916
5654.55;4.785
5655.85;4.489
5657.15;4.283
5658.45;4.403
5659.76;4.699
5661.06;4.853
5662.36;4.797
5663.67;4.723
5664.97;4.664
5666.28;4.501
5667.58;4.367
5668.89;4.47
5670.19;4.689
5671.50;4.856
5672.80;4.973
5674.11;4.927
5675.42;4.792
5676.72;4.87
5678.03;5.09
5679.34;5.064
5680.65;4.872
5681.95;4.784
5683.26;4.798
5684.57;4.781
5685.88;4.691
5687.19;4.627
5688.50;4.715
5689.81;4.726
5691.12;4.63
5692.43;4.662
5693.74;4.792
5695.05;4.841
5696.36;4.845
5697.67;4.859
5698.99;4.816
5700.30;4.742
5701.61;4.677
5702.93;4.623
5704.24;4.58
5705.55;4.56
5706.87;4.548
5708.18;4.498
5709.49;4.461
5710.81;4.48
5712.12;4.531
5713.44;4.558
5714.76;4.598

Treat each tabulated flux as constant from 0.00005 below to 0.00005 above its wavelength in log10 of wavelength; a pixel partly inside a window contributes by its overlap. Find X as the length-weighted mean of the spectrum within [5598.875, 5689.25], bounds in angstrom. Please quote 4.71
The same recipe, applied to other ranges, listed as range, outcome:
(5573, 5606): 4.67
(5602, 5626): 4.6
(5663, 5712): 4.72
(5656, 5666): 4.62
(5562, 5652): 4.7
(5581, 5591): 4.6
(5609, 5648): 4.68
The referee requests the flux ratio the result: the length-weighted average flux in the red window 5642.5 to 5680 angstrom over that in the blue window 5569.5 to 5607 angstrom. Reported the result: 1.01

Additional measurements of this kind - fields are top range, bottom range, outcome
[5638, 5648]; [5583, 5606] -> 1.02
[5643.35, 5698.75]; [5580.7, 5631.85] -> 1.02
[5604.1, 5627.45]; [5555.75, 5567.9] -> 0.96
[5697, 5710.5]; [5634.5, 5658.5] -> 0.97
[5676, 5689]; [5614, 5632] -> 1.06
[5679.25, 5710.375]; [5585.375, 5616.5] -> 1.00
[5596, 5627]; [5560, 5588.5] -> 0.99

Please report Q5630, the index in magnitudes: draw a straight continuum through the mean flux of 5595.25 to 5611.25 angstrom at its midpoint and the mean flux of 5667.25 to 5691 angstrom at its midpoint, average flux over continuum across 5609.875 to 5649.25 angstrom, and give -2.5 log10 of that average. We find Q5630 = 0.02 mag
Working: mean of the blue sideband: 4.76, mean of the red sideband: 4.78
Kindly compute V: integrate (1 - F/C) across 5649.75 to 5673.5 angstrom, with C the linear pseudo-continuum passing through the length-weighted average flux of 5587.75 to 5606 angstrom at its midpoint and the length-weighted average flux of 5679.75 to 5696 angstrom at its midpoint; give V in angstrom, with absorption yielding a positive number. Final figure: 0.27 angstrom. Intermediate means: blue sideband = 4.71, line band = 4.69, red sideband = 4.75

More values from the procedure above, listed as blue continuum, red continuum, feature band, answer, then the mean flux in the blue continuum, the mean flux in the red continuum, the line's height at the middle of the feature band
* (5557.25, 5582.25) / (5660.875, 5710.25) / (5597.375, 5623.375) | 0.61 angstrom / 4.75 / 4.73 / 4.74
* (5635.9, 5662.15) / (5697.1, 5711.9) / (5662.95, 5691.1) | -0.42 angstrom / 4.76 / 4.62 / 4.69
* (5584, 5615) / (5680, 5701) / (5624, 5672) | 0.24 angstrom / 4.72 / 4.76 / 4.74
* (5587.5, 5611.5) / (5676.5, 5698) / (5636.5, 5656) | -0.18 angstrom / 4.74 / 4.8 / 4.77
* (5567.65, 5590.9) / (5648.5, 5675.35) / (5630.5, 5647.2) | -0.22 angstrom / 4.68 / 4.71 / 4.7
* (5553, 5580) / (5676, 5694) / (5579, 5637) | 1.58 angstrom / 4.79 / 4.79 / 4.79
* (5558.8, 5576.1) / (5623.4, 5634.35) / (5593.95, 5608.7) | 0.06 angstrom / 4.81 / 4.7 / 4.75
